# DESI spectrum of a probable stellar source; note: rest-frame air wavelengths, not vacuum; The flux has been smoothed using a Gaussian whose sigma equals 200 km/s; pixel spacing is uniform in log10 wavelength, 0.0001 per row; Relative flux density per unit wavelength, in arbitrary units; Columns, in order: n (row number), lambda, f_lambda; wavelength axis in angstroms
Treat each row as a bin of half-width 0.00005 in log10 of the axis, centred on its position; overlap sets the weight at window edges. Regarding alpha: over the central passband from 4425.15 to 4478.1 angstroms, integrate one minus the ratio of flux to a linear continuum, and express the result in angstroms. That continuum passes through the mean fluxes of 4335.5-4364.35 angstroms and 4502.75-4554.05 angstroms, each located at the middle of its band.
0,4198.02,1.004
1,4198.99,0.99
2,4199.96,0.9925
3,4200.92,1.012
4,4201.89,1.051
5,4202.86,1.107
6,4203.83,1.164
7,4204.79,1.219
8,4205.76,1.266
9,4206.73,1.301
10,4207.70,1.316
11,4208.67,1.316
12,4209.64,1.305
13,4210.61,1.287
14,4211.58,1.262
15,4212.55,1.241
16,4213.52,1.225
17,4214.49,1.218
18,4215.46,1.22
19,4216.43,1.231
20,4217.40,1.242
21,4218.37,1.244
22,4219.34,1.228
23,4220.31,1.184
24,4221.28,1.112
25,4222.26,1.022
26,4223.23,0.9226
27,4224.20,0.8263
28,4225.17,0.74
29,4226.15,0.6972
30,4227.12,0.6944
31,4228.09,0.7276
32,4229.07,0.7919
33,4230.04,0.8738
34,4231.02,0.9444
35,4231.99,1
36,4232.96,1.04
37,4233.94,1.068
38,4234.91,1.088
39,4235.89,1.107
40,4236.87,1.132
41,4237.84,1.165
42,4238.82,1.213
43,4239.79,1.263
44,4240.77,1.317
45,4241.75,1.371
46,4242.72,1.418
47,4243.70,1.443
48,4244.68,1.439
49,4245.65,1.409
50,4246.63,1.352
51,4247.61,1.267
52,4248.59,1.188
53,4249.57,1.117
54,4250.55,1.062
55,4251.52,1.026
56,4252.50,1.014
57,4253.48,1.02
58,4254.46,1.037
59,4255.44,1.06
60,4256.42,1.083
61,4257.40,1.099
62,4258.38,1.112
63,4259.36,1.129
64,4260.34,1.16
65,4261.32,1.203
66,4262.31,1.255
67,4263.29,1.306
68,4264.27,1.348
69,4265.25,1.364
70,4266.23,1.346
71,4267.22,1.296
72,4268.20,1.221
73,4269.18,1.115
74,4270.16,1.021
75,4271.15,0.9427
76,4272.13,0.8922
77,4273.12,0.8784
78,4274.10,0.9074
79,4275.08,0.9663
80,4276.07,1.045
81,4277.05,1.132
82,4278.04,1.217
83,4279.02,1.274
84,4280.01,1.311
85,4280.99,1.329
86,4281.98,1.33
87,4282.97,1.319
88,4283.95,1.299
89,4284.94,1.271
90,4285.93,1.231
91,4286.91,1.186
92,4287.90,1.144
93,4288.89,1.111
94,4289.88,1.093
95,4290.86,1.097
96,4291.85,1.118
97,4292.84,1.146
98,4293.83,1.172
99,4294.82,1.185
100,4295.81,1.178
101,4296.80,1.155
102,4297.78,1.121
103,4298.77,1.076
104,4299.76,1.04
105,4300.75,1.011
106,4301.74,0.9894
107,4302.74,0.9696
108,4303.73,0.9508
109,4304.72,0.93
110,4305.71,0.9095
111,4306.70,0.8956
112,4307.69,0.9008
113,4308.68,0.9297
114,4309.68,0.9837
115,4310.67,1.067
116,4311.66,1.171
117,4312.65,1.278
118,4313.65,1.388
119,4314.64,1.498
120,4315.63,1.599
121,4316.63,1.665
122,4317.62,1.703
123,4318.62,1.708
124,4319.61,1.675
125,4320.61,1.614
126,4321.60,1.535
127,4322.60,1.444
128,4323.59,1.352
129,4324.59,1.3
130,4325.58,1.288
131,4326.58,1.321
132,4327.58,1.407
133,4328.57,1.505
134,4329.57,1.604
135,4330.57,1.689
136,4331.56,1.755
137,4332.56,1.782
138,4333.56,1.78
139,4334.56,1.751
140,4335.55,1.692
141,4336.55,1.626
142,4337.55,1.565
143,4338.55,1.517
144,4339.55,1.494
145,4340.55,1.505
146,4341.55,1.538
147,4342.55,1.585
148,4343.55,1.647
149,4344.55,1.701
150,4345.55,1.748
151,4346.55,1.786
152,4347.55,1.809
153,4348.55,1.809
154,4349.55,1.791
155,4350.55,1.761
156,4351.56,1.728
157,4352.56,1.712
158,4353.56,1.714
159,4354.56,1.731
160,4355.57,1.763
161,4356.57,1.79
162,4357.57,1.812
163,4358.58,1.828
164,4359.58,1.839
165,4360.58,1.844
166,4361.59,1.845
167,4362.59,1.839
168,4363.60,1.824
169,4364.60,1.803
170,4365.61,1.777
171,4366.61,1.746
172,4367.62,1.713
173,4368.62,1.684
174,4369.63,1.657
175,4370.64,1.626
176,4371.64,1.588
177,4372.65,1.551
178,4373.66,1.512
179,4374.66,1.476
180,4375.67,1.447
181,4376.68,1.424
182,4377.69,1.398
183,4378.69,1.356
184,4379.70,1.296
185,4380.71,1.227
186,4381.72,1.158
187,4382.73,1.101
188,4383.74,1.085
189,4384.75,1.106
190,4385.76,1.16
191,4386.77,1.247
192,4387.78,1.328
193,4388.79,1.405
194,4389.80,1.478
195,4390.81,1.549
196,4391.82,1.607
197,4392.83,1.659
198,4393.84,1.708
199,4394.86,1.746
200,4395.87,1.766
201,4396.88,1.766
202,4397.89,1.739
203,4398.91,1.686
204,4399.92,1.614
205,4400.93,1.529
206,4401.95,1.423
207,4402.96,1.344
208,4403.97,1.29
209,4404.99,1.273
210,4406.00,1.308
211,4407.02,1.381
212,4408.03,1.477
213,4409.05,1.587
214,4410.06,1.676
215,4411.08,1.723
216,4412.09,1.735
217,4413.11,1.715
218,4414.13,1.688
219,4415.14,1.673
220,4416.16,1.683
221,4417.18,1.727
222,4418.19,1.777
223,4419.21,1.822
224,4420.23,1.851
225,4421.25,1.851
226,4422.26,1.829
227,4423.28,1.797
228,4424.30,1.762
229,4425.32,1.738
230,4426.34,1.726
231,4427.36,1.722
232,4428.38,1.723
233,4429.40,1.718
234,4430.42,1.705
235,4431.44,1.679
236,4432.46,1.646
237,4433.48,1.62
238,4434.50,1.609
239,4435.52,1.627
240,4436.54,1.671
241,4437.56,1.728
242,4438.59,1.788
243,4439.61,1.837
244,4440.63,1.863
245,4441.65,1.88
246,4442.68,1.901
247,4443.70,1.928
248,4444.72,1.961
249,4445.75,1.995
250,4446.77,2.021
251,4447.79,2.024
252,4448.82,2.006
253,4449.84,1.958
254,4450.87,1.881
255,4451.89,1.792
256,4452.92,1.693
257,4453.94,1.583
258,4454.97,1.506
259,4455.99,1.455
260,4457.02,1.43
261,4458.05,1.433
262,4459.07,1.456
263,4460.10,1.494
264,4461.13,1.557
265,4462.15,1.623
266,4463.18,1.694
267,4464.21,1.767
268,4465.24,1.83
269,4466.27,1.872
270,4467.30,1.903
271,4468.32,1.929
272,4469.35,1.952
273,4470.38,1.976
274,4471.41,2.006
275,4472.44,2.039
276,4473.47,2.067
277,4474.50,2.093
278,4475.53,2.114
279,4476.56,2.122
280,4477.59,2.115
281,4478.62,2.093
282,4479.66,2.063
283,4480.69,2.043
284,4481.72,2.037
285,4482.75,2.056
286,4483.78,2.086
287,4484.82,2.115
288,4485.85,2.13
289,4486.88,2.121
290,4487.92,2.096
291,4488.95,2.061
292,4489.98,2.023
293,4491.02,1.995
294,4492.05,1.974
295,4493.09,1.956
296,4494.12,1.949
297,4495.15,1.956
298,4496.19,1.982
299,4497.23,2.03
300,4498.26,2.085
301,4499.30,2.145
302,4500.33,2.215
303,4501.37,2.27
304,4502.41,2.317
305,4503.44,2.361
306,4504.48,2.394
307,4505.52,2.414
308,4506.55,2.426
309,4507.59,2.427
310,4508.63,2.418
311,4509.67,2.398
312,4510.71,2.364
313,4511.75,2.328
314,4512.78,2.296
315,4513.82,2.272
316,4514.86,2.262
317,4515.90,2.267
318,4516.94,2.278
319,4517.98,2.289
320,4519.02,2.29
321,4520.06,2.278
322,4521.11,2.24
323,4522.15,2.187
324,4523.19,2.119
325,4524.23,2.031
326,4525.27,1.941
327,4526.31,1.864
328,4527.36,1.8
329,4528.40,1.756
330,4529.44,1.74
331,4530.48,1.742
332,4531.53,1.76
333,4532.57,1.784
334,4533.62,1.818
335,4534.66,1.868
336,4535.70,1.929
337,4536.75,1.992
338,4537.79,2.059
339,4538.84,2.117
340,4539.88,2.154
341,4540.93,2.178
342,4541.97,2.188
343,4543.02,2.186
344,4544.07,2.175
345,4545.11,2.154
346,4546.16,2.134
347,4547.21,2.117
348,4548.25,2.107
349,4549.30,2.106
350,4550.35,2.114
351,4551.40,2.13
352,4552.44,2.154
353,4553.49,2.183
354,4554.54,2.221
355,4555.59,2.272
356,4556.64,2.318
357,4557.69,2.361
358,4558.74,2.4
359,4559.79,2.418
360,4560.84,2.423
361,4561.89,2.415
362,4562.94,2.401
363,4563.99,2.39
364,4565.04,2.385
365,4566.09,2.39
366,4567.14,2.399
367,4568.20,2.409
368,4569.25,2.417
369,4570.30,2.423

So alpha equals 4.3 angstroms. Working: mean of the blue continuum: 1.72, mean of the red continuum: 2.14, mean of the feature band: 1.8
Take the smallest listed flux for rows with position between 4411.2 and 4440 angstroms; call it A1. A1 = 1.609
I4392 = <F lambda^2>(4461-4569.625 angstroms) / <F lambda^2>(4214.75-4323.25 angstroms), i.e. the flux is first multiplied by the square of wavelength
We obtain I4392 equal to 2.0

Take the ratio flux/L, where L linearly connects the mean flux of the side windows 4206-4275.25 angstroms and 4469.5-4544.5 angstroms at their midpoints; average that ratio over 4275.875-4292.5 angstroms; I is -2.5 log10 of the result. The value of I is 0.07 mag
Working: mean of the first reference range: 1.13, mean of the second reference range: 2.11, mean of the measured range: 1.21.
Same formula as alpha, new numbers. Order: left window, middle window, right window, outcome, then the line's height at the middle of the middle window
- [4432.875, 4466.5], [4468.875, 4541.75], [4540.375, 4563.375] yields -3.6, 2.01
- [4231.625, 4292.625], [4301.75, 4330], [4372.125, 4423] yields 0.3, 1.31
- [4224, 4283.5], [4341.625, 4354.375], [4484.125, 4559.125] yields -2.1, 1.48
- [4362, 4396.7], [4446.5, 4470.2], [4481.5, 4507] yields 2.4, 1.93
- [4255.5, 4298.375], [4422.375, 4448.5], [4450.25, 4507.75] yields 0.1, 1.79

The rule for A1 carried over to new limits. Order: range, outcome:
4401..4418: 1.273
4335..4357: 1.494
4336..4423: 1.085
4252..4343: 0.8784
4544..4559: 2.106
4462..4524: 1.623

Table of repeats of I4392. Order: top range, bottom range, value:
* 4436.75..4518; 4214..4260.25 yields 2.02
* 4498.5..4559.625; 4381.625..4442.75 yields 1.41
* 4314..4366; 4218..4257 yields 1.59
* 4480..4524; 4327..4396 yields 1.46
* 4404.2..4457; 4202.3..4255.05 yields 1.67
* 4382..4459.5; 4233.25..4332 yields 1.44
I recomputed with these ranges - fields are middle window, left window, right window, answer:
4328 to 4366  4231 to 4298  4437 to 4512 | -0.155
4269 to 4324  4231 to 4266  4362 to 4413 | 0.101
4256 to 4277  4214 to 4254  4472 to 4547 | 0.089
